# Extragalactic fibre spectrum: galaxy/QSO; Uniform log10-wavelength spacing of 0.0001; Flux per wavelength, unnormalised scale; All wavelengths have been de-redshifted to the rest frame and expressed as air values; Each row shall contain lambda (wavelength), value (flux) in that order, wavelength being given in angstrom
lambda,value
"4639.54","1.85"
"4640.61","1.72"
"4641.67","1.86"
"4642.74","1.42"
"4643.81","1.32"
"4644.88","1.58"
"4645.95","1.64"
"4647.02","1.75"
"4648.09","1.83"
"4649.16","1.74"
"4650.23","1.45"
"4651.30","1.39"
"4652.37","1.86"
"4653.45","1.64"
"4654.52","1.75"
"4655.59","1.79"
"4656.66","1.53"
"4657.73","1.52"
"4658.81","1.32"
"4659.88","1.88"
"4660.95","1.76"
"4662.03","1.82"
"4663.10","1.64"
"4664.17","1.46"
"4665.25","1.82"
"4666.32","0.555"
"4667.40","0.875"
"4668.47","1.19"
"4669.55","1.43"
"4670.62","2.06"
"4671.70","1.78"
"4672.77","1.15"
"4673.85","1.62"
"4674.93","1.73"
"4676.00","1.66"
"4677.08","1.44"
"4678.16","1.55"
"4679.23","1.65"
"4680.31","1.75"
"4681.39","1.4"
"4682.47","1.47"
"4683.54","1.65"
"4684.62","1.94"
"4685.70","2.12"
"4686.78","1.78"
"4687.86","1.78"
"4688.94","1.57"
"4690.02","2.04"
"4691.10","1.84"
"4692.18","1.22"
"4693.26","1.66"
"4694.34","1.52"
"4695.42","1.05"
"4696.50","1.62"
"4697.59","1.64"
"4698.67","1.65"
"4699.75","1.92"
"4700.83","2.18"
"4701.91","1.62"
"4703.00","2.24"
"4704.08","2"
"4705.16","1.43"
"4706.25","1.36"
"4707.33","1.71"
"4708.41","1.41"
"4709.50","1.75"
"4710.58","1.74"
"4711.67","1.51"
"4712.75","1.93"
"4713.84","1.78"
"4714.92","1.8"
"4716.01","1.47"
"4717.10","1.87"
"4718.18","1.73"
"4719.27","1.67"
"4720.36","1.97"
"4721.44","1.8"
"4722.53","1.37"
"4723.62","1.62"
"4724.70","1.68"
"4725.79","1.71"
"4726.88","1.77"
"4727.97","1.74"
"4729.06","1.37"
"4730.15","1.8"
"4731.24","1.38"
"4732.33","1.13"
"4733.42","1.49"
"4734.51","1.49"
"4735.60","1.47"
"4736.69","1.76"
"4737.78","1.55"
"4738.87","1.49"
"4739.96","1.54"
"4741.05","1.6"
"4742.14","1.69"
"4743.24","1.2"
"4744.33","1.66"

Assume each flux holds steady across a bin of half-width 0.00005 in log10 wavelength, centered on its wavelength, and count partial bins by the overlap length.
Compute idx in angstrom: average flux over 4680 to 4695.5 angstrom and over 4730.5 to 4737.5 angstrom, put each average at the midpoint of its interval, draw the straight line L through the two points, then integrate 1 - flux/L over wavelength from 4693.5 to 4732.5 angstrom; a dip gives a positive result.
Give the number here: -2.8 angstrom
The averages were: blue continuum 1.67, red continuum 1.47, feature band 1.67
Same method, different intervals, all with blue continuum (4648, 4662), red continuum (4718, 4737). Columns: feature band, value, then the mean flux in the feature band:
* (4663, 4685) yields 1.7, 1.51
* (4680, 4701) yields -0.7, 1.68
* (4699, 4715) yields -1.4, 1.76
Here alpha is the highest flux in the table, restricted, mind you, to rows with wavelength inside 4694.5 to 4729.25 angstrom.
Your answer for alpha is 2.24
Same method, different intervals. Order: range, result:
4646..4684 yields 2.06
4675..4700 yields 2.12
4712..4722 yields 1.97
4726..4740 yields 1.8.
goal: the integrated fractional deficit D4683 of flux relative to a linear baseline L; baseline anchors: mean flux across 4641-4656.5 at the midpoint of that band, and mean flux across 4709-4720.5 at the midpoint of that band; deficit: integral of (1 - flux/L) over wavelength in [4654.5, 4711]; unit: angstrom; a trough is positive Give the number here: 2.4 angstrom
